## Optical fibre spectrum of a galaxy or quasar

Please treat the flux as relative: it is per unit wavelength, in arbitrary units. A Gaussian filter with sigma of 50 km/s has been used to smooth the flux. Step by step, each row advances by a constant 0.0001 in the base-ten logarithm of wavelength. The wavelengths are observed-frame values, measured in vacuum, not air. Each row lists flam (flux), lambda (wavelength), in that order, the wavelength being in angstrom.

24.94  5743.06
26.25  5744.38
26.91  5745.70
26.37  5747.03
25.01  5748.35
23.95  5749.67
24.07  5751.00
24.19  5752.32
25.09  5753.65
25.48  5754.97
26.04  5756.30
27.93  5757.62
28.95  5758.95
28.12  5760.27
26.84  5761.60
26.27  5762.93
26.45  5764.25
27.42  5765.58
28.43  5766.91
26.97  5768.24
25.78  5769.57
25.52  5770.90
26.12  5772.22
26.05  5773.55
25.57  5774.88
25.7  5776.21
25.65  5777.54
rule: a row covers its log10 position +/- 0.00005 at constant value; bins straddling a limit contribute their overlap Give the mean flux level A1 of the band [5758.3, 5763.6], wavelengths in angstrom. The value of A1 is 27.6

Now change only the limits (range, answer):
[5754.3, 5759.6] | 27.1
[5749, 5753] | 24.1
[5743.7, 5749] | 26.1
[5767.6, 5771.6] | 26.1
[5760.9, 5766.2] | 26.7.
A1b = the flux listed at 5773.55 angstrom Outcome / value 26.05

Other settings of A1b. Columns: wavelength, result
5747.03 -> 26.37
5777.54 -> 25.65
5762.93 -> 26.27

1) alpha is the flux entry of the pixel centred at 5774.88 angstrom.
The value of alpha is 25.57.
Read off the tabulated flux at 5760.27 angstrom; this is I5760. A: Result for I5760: 28.12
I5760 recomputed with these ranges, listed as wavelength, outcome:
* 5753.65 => 25.09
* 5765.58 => 27.42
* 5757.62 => 27.93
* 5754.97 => 25.48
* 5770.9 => 25.52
